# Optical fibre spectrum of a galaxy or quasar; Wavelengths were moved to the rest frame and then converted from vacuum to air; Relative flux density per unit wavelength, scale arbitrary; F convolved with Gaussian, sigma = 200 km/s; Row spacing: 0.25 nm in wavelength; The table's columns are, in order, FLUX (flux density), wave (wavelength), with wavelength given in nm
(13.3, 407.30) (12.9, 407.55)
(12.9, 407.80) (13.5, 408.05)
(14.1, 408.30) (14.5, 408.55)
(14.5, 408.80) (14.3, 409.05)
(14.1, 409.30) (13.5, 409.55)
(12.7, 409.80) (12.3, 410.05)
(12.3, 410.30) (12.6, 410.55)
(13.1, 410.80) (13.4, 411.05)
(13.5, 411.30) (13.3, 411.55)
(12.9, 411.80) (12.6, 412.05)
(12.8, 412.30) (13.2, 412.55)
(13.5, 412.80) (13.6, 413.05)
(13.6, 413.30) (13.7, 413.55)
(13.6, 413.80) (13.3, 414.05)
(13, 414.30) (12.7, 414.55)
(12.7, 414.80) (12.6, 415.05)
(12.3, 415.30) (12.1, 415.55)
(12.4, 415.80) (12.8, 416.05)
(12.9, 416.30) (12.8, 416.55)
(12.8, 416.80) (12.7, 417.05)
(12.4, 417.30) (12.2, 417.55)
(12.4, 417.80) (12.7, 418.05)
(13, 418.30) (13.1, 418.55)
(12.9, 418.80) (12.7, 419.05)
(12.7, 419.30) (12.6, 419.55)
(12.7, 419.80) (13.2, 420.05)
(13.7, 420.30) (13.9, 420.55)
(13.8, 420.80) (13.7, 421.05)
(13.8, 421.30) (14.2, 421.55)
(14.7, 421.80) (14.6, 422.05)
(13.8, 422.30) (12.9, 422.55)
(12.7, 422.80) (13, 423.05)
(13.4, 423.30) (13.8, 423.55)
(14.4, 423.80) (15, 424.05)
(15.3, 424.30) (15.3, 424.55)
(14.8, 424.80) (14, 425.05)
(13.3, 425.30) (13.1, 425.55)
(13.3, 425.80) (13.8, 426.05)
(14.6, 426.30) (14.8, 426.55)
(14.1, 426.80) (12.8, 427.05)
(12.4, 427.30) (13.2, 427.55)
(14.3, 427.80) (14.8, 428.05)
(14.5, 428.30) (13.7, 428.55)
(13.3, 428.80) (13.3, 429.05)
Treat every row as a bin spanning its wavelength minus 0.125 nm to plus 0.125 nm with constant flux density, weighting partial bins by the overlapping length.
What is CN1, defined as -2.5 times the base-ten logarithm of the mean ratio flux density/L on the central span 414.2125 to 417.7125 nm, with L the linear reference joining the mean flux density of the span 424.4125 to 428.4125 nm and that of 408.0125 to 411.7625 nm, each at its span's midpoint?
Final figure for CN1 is 0.09 mag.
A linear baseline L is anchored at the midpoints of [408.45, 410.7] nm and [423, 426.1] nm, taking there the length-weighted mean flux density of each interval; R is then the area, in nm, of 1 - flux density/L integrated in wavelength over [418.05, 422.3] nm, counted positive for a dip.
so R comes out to 0.13 nm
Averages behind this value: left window 13.4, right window 14.1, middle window 13.4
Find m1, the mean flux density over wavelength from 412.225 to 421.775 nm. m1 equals 13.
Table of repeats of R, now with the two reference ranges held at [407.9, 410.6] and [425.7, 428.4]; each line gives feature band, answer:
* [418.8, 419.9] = 0.08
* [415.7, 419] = 0.23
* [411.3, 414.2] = 0.06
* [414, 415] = 0.05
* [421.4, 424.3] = -0.03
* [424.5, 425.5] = -0.03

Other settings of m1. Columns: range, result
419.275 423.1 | 13.5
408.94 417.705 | 13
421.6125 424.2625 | 13.9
